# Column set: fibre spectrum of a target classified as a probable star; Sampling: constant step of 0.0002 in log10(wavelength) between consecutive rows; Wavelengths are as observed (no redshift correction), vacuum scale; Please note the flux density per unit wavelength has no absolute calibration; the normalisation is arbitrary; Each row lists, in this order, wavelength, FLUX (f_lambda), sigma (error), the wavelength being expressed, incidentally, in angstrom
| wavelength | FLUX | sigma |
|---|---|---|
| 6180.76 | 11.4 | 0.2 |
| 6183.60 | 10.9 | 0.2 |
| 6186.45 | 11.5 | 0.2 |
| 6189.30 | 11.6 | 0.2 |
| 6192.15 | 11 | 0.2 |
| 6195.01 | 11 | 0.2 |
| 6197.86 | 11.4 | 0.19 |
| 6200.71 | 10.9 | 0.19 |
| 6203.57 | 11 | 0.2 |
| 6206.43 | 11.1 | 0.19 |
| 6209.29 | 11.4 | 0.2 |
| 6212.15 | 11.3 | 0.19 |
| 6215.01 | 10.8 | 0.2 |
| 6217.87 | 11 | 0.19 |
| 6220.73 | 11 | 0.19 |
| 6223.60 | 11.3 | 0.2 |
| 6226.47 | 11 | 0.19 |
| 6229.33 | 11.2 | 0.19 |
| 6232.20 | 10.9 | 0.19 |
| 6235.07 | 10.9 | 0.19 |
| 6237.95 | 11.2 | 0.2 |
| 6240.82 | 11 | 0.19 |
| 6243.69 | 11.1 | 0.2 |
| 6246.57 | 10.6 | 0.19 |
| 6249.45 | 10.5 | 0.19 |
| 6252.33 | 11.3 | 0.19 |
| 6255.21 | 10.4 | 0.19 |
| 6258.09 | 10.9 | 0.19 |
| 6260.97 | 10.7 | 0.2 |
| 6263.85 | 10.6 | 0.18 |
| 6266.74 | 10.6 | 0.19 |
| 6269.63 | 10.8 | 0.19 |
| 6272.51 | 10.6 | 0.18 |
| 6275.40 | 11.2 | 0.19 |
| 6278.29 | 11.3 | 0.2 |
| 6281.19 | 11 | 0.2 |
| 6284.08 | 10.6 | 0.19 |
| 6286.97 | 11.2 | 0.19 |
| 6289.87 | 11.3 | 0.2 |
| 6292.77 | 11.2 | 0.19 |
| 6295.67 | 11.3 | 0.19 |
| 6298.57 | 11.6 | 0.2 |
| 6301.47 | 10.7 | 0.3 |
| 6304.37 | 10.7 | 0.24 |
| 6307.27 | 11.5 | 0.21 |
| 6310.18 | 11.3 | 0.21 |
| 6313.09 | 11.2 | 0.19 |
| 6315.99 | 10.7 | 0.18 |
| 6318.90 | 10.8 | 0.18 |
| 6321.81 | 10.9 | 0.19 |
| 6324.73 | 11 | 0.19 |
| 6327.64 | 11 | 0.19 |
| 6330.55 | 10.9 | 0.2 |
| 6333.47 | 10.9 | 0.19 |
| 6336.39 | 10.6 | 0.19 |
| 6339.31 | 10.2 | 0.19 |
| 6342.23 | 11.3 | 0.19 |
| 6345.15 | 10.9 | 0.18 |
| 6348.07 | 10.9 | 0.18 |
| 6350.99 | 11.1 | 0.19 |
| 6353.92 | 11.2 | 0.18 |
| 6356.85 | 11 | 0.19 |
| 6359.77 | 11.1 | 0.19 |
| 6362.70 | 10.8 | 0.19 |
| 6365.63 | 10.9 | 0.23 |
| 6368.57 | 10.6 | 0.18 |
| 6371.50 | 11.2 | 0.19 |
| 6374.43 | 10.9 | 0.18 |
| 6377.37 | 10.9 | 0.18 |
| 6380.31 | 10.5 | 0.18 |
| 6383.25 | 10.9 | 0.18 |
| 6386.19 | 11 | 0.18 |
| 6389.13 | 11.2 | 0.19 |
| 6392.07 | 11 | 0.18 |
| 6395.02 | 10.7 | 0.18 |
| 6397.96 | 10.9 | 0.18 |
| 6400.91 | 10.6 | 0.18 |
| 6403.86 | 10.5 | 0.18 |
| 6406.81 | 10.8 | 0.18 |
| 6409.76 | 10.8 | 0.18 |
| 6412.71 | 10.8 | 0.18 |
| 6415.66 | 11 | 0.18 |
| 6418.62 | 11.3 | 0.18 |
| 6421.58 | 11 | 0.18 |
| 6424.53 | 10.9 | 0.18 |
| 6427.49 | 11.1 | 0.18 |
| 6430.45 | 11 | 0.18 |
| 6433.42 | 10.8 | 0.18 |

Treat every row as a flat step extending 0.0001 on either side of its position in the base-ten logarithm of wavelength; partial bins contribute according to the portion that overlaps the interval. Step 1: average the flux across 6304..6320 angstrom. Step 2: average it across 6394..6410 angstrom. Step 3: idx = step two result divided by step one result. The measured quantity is 0.97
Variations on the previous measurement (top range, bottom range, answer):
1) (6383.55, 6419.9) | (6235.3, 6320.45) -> 0.99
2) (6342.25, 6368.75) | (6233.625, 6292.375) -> 1.01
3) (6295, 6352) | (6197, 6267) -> 1.00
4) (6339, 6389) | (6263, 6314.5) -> 0.99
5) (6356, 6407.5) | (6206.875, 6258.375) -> 0.99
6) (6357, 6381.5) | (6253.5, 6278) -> 1.01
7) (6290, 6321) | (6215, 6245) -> 1.01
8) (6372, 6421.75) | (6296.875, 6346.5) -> 0.99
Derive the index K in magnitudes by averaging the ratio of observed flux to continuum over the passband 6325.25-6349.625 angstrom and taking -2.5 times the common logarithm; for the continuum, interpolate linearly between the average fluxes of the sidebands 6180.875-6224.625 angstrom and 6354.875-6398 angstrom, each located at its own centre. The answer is 0.01 mag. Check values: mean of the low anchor 11.2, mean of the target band 10.8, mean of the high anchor 10.9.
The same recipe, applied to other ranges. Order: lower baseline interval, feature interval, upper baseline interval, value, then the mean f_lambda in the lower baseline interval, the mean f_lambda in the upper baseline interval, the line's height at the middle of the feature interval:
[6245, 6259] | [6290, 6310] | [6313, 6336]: -0.03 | 10.7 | 10.9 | 10.8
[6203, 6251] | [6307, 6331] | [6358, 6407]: -0.01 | 11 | 10.9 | 10.9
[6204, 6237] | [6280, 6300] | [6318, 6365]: -0.02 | 11.1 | 10.9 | 11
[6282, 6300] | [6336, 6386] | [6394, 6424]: 0.01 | 11.2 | 10.8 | 11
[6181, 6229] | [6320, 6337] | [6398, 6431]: 0.01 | 11.1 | 10.9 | 11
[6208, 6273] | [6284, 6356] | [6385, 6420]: -0.01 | 10.9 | 10.9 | 10.9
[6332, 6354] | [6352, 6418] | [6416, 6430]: 0.01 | 10.9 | 11.1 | 11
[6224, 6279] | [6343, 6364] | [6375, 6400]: -0.01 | 10.9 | 10.9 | 10.9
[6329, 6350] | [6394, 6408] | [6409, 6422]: 0.03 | 10.8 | 11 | 11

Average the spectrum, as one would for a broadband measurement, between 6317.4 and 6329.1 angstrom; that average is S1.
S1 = 10.9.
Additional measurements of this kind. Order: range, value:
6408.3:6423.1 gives 11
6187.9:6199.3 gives 11.3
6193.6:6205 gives 11.1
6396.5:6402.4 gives 10.7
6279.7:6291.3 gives 11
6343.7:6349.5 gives 10.9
